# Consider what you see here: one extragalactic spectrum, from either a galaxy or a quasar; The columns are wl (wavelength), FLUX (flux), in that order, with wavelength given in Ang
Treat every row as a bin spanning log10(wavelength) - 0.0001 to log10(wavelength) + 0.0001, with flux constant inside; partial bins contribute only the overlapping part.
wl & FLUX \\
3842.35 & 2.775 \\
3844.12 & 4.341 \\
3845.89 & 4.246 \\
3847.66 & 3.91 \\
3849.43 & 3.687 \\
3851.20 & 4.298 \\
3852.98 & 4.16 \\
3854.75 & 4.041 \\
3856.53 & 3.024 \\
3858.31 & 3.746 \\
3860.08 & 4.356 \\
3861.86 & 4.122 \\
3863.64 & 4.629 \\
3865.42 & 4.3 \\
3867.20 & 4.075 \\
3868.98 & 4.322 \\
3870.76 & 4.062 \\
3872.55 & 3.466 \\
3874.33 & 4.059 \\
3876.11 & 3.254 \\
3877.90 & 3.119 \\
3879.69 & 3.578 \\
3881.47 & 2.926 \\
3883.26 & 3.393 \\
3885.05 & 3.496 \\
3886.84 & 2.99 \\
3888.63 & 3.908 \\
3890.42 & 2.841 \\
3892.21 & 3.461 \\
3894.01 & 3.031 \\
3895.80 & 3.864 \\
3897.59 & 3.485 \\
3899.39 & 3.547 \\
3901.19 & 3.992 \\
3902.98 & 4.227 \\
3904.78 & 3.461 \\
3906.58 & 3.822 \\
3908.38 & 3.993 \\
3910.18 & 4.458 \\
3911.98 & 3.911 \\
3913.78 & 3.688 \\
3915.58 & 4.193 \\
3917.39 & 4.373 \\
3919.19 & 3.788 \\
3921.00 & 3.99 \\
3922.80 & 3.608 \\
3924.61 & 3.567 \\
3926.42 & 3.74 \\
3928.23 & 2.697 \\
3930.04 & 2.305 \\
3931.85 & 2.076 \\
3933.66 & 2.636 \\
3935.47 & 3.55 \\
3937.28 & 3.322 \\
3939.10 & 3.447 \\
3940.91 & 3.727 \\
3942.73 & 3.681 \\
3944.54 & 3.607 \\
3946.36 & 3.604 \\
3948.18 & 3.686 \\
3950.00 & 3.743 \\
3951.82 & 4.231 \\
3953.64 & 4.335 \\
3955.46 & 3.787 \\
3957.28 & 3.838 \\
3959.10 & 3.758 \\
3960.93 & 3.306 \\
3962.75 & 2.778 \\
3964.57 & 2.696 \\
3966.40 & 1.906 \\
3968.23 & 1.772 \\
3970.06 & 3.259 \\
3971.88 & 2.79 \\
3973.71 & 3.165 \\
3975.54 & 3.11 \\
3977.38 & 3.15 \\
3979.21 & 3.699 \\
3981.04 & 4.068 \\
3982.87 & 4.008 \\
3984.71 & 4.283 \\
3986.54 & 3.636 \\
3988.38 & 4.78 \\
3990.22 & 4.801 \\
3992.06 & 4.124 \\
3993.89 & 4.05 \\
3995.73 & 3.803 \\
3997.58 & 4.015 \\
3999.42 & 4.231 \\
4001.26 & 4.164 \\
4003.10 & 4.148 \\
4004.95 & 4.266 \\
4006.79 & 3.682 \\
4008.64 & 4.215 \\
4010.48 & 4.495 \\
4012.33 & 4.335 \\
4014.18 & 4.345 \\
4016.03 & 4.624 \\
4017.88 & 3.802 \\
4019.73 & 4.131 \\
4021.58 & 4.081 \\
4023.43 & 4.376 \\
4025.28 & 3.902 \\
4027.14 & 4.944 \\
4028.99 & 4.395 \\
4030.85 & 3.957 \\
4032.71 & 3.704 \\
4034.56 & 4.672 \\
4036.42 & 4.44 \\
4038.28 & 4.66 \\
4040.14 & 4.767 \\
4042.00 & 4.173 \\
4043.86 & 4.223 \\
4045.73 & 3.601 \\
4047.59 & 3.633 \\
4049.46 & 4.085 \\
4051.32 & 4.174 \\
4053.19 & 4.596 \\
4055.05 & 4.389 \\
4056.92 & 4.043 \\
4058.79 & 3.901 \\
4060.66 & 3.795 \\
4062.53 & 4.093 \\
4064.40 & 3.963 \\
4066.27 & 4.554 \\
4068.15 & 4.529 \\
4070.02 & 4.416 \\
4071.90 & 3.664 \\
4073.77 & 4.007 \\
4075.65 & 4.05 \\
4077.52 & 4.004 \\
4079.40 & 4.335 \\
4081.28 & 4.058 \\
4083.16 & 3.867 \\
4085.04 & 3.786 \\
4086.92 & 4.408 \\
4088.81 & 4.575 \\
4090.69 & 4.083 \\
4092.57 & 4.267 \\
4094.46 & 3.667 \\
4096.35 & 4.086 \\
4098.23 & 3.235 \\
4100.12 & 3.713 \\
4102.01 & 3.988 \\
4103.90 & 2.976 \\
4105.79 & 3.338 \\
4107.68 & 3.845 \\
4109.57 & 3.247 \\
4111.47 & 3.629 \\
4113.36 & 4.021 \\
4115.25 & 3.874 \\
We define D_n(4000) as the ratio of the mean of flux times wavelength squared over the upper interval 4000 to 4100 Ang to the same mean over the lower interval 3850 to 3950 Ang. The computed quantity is 1.23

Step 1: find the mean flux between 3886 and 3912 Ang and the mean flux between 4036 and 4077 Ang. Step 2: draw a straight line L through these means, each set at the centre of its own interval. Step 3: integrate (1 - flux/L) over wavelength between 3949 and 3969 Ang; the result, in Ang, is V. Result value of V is 2.86 Ang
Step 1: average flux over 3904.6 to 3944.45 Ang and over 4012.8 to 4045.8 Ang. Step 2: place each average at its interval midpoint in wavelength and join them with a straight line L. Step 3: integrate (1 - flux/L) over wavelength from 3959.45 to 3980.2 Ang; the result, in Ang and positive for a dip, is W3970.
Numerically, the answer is 5.2 Ang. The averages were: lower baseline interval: 3.55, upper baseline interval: 4.28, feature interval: 2.9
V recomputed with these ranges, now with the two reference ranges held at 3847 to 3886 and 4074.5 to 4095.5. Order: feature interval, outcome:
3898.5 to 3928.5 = 0.21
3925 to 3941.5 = 3.57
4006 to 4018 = -0.73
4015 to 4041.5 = -1.92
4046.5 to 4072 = -0.49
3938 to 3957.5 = 0.69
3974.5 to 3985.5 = 0.71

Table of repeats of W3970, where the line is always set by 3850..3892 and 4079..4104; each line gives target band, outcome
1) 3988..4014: -2.3 Ang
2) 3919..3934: 2.6 Ang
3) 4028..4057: -2.4 Ang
